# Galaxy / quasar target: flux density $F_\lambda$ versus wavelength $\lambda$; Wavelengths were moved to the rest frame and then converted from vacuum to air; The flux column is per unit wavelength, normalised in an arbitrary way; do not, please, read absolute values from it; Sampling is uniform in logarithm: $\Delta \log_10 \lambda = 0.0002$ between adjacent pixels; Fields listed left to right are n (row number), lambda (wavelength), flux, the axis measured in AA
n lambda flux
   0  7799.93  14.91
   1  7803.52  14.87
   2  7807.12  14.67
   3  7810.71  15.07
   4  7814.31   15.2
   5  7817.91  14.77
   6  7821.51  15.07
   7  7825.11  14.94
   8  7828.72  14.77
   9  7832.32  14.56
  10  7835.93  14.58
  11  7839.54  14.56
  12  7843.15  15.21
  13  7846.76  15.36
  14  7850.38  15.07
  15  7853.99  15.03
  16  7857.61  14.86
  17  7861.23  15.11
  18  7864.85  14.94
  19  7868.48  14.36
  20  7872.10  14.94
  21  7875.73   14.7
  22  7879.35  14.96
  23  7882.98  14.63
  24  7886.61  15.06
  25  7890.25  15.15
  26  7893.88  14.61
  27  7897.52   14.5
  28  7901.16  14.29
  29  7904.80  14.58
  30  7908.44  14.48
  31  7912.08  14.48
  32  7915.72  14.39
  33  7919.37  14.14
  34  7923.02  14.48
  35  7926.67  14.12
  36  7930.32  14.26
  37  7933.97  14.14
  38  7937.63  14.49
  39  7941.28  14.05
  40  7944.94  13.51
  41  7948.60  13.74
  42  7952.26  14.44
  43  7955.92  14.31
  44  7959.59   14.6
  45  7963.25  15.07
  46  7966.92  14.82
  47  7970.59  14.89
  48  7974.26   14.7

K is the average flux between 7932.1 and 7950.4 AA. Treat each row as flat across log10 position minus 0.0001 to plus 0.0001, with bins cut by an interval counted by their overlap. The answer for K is 14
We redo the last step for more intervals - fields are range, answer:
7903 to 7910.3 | 14.5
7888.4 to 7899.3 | 14.7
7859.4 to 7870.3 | 14.8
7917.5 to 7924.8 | 14.3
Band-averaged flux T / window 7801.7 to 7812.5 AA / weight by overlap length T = 14.9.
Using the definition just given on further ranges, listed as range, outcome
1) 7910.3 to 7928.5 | 14.3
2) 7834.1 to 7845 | 14.8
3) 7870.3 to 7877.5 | 14.8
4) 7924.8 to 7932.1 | 14.2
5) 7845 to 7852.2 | 15.2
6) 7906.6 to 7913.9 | 14.5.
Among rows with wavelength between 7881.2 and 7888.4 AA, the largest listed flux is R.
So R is 15.06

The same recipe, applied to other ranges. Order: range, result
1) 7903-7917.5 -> 14.58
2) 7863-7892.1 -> 15.15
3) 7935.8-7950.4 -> 14.49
